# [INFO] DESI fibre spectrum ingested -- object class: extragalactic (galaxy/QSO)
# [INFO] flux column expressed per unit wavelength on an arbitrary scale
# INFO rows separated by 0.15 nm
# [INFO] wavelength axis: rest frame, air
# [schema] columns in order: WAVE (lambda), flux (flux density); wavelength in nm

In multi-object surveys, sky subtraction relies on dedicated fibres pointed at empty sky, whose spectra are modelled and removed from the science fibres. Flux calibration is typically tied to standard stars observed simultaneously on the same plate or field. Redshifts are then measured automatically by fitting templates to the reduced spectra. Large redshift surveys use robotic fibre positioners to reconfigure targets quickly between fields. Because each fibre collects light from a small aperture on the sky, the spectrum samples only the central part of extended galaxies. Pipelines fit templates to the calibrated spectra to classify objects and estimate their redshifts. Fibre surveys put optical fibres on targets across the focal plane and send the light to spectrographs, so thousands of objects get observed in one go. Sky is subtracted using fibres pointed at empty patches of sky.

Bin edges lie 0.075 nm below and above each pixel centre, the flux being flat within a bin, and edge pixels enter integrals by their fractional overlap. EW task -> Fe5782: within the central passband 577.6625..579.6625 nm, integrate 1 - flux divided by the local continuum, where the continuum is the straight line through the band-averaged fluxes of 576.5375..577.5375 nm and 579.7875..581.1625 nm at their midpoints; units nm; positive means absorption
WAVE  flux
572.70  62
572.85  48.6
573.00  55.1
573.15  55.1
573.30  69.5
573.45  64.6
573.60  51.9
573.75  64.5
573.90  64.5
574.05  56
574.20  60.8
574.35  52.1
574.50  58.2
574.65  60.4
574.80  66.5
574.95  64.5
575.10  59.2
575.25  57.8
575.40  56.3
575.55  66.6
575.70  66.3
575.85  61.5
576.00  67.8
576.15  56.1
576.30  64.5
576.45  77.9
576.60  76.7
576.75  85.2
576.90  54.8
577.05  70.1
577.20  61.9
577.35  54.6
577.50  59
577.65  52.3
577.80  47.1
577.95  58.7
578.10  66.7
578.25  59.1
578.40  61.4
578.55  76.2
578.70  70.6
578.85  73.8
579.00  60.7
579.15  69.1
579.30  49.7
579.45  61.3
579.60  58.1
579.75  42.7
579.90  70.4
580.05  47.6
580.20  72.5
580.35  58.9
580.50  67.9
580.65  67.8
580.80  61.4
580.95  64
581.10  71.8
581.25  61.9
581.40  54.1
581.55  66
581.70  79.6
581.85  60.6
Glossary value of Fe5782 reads 0.090 nm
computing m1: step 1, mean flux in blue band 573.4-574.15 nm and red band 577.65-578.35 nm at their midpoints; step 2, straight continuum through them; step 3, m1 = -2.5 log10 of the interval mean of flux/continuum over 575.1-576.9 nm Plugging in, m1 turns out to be -0.13 mag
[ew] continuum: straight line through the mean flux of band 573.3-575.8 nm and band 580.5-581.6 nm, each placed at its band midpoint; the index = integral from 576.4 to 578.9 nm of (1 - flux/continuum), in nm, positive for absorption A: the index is -0.10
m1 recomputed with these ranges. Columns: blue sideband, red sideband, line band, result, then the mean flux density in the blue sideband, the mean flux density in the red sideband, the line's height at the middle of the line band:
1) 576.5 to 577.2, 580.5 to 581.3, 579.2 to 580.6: 0.13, 70.9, 65.7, 67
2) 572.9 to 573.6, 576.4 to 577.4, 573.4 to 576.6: 0.03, 59.6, 68.9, 64.1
